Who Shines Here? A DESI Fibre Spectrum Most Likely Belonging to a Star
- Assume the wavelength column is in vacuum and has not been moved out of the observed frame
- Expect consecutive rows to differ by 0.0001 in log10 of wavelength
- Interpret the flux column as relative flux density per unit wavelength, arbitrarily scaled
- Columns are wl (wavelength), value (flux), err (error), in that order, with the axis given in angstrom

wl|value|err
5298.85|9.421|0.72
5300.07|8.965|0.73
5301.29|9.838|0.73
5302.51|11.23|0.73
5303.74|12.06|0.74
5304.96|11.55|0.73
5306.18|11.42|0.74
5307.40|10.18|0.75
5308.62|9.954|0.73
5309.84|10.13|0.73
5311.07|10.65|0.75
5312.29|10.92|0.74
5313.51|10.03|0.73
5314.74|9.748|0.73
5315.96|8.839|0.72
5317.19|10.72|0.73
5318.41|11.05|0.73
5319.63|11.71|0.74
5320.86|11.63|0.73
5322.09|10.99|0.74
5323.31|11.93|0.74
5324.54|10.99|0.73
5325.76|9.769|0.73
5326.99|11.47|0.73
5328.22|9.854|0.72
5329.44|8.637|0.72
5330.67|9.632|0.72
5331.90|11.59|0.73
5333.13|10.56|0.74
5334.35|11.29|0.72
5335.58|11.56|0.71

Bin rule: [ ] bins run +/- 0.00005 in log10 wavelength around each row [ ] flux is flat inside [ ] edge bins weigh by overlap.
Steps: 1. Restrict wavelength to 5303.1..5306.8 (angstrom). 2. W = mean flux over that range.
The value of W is 11.7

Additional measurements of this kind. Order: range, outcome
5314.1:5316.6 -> 9.28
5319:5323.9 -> 11.6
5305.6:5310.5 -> 10.4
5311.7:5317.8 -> 10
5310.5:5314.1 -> 10.6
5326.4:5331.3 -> 9.89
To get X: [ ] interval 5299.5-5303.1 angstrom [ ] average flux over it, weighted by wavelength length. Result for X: 10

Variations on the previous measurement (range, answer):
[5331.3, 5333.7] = 11.1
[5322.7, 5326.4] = 10.9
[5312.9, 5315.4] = 9.86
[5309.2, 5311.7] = 10.4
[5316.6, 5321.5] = 11.3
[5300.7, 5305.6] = 11.2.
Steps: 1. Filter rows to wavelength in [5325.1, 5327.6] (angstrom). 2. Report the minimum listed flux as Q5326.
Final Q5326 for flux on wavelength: 9.769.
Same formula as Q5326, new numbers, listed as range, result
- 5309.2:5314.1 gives 10.03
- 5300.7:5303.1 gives 9.838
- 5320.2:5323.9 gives 10.99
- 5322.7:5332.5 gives 8.637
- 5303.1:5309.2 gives 9.954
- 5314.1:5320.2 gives 8.839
